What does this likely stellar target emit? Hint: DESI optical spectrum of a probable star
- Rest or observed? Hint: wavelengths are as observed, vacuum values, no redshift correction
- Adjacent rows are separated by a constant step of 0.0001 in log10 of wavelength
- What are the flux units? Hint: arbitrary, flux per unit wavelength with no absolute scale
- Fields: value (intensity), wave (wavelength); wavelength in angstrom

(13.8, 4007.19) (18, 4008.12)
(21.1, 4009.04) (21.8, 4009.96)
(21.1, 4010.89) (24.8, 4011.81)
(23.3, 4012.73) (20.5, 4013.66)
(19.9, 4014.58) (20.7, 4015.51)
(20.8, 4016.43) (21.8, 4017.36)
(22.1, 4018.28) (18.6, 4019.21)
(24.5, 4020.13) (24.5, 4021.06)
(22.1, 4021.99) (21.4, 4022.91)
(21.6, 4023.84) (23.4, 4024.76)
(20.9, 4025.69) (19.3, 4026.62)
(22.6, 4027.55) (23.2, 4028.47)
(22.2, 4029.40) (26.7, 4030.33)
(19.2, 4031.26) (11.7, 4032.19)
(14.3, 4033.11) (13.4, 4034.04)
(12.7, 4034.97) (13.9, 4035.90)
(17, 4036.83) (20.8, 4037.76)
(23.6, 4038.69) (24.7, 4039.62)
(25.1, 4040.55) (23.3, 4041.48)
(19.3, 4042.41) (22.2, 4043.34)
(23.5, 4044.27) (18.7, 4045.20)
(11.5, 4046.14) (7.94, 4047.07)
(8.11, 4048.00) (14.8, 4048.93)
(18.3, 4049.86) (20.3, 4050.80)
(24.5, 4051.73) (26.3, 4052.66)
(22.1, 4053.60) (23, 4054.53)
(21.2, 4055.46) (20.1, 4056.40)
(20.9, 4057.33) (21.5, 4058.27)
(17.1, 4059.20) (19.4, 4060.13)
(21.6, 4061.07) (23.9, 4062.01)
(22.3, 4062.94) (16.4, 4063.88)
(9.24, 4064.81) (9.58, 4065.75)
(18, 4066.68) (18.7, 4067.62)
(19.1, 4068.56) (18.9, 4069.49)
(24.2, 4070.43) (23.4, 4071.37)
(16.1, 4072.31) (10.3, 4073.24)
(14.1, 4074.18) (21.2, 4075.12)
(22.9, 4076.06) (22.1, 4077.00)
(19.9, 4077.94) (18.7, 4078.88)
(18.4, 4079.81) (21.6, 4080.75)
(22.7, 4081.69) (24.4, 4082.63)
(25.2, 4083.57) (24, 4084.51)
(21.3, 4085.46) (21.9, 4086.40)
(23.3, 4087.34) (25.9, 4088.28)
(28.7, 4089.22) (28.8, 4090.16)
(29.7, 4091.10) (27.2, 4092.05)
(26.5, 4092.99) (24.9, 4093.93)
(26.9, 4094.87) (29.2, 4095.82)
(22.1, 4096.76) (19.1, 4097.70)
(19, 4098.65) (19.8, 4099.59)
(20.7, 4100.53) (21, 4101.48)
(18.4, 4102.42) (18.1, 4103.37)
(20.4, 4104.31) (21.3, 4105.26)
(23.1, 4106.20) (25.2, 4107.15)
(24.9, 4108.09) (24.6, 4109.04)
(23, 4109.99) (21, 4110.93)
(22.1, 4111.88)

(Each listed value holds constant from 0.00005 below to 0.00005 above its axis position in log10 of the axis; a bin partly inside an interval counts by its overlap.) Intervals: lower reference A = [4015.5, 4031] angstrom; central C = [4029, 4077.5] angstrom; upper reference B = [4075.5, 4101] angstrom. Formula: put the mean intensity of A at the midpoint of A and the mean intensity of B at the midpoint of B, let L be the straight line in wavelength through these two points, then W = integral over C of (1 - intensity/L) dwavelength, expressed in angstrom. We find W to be 8.3 angstrom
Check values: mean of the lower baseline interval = 22.1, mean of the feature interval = 18.9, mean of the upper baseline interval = 23.5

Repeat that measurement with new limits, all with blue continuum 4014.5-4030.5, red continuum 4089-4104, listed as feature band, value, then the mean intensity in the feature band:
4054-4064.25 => 0.9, 20.7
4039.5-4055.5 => 2.1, 19.6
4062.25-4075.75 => 3.3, 17.4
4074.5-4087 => 0.8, 21.8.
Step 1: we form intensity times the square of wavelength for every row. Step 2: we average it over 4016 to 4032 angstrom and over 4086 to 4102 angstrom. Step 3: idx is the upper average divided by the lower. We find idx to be 1.2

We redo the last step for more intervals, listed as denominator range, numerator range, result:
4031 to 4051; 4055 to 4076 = 1.08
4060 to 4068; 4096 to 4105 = 1.17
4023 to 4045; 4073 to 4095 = 1.17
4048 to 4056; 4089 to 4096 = 1.37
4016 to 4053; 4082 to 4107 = 1.23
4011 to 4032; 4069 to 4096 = 1.07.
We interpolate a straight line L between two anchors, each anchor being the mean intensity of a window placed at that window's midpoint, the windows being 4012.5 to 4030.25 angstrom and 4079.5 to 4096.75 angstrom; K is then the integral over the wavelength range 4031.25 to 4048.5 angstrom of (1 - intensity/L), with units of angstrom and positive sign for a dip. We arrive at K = 4.1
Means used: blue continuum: 21.8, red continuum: 25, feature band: 17.4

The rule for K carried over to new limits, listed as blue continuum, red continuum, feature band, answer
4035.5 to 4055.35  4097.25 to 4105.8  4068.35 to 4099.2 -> -4.4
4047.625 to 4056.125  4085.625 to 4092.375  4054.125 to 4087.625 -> 4.7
